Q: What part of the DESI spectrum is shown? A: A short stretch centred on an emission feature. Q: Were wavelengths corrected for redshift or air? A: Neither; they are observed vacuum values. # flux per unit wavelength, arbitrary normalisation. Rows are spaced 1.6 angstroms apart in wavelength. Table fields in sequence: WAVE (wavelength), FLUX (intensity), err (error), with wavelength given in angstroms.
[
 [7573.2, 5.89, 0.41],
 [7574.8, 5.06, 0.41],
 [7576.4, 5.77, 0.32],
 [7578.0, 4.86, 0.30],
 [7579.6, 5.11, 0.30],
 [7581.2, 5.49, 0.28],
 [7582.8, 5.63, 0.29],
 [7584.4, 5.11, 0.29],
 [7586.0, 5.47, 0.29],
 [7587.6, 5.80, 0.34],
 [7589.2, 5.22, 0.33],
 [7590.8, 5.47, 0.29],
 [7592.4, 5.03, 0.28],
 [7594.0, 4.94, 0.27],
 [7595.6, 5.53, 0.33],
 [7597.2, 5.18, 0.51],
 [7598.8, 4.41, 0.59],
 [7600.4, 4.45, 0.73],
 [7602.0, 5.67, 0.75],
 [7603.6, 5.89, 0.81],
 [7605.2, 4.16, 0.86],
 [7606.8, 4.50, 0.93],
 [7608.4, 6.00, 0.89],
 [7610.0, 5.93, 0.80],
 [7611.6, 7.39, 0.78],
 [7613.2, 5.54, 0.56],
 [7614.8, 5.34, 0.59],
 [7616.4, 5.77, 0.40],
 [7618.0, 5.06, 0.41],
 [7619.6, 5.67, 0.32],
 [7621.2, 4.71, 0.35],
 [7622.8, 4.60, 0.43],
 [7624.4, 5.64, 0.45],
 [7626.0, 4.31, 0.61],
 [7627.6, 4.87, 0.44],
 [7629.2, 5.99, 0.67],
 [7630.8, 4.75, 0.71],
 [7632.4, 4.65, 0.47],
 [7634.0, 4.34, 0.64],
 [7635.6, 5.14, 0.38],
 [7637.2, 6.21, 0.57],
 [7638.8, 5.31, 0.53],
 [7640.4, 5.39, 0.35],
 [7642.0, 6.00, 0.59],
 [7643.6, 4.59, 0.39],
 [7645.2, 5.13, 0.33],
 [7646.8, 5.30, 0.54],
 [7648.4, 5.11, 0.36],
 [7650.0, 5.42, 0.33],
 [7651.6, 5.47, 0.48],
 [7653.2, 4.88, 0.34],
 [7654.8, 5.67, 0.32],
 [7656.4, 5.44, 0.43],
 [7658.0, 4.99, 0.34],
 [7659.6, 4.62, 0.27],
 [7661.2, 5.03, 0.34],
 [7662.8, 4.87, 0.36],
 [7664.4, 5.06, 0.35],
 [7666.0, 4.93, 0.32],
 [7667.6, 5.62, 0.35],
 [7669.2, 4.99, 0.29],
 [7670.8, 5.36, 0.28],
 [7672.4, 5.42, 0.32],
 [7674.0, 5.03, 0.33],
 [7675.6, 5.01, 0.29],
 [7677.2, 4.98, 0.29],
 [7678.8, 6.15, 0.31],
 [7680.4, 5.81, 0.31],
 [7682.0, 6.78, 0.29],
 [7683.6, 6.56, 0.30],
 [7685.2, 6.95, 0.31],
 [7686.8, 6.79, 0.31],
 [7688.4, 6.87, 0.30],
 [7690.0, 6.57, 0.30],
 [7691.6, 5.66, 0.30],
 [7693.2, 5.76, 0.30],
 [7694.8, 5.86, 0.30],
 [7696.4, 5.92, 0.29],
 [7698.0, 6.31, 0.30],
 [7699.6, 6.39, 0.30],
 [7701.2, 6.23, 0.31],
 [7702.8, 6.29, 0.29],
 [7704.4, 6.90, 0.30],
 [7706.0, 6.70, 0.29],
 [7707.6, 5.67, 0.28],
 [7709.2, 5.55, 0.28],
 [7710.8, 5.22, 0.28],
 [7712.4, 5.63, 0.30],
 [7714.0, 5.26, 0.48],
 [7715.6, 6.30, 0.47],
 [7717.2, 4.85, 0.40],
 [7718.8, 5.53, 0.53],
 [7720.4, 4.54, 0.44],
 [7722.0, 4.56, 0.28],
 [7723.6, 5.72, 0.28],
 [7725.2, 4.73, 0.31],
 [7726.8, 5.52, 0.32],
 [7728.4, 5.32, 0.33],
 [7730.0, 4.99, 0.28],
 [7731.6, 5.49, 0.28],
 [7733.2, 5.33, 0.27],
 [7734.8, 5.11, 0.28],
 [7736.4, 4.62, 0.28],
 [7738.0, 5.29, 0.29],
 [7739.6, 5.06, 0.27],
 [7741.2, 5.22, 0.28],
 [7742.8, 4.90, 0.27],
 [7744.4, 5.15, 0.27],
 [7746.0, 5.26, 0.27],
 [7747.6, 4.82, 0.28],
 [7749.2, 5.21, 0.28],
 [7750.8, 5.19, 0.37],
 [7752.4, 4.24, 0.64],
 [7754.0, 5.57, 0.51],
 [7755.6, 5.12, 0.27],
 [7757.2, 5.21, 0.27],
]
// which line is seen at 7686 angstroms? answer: [S II] 6716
